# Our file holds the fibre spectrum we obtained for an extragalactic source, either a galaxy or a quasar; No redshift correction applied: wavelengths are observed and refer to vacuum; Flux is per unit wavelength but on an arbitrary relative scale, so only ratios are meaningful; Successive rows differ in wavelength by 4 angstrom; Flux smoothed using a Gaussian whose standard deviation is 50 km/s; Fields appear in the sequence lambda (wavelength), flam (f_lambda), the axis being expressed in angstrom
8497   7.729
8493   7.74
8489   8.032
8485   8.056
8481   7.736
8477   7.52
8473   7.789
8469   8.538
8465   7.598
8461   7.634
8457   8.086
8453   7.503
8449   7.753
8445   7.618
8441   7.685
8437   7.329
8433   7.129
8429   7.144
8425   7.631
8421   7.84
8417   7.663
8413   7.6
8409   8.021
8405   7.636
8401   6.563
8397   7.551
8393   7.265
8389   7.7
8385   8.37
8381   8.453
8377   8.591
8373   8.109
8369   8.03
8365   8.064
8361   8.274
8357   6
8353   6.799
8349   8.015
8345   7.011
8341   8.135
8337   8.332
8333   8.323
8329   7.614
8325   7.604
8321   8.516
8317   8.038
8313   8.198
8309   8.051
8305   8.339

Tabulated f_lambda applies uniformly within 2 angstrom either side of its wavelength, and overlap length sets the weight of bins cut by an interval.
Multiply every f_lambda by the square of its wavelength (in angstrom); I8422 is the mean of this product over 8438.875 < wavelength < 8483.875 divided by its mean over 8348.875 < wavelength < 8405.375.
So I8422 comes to 1.0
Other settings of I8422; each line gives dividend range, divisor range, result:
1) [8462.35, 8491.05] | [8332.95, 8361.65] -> 1.08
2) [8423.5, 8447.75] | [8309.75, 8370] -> 0.97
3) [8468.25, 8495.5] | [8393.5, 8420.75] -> 1.07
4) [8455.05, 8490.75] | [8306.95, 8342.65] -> 1.01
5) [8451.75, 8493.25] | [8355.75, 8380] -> 1.02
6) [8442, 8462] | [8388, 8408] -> 1.06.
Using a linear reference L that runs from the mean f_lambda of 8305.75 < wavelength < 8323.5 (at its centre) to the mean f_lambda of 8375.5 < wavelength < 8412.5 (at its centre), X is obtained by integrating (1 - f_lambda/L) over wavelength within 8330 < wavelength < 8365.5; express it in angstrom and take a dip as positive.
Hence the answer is 1.7 angstrom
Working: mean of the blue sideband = 8.19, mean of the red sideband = 7.78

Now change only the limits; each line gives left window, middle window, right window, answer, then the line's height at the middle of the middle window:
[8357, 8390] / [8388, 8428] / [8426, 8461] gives 1.43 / 7.81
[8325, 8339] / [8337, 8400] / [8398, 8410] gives -0.60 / 7.69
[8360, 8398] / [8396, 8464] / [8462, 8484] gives 3.25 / 7.93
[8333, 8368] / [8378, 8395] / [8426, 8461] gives -0.87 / 7.6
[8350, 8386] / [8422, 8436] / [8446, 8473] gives 0.89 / 7.84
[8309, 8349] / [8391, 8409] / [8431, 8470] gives 1.05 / 7.8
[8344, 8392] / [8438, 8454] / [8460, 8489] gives 0.43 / 7.84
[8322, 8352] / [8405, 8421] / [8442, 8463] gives 0.01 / 7.76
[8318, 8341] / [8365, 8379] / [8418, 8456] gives -0.63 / 7.86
